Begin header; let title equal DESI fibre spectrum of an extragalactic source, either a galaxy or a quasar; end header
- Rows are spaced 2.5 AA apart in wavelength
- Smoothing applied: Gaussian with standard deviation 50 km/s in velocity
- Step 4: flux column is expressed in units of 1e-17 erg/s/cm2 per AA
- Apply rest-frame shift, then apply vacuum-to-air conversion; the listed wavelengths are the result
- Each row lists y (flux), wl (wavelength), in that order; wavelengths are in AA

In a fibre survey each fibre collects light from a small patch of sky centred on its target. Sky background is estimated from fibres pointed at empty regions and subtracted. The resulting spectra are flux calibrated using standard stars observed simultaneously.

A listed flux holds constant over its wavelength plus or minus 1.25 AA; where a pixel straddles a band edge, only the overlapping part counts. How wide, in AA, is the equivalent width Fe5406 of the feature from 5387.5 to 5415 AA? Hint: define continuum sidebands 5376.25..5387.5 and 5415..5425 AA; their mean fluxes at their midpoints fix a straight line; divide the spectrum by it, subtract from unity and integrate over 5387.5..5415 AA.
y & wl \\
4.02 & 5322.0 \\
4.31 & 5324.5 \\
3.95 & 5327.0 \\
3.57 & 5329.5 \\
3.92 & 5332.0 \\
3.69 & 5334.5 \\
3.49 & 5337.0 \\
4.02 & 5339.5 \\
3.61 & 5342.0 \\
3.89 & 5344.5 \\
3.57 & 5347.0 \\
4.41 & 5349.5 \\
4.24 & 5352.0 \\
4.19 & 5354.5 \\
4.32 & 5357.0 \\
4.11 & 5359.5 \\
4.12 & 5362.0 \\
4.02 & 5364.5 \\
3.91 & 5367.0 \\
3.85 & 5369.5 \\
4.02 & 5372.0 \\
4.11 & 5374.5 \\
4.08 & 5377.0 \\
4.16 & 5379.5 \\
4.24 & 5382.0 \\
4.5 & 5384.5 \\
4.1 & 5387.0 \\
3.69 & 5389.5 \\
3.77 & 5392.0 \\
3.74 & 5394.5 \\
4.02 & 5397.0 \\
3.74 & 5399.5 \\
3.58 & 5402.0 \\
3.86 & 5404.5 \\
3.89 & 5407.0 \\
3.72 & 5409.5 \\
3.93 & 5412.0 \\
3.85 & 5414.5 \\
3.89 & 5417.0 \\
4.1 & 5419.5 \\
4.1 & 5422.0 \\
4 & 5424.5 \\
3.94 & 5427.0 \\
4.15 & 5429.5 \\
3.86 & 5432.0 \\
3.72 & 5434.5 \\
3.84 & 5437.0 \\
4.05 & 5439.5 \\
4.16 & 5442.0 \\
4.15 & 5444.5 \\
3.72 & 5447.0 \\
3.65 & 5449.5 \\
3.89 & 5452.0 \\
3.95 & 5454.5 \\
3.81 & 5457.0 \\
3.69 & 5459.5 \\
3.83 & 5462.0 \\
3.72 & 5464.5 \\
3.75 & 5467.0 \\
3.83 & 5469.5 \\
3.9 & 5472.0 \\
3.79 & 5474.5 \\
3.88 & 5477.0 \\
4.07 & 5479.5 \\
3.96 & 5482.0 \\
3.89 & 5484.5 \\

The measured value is 2.1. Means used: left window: 4.23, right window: 4.01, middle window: 3.81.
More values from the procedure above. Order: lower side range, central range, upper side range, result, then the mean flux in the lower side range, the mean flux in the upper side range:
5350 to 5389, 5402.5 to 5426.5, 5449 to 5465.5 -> 0.3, 4.13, 3.8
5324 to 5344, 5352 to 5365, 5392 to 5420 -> -1.2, 3.8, 3.84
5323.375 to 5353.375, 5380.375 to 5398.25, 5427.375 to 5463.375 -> -0.6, 3.89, 3.89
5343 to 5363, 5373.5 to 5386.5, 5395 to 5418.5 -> -0.8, 4.1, 3.83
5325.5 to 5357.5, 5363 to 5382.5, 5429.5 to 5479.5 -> -0.7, 3.91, 3.87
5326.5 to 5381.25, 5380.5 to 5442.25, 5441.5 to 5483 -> -0.4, 3.97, 3.86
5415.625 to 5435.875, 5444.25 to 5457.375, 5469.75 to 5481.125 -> 0.3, 3.97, 3.9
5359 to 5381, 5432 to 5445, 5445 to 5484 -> -0.2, 4.04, 3.84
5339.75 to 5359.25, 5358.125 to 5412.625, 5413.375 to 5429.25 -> 0.7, 4.04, 3.99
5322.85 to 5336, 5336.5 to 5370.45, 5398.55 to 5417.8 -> -1.2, 3.88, 3.81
